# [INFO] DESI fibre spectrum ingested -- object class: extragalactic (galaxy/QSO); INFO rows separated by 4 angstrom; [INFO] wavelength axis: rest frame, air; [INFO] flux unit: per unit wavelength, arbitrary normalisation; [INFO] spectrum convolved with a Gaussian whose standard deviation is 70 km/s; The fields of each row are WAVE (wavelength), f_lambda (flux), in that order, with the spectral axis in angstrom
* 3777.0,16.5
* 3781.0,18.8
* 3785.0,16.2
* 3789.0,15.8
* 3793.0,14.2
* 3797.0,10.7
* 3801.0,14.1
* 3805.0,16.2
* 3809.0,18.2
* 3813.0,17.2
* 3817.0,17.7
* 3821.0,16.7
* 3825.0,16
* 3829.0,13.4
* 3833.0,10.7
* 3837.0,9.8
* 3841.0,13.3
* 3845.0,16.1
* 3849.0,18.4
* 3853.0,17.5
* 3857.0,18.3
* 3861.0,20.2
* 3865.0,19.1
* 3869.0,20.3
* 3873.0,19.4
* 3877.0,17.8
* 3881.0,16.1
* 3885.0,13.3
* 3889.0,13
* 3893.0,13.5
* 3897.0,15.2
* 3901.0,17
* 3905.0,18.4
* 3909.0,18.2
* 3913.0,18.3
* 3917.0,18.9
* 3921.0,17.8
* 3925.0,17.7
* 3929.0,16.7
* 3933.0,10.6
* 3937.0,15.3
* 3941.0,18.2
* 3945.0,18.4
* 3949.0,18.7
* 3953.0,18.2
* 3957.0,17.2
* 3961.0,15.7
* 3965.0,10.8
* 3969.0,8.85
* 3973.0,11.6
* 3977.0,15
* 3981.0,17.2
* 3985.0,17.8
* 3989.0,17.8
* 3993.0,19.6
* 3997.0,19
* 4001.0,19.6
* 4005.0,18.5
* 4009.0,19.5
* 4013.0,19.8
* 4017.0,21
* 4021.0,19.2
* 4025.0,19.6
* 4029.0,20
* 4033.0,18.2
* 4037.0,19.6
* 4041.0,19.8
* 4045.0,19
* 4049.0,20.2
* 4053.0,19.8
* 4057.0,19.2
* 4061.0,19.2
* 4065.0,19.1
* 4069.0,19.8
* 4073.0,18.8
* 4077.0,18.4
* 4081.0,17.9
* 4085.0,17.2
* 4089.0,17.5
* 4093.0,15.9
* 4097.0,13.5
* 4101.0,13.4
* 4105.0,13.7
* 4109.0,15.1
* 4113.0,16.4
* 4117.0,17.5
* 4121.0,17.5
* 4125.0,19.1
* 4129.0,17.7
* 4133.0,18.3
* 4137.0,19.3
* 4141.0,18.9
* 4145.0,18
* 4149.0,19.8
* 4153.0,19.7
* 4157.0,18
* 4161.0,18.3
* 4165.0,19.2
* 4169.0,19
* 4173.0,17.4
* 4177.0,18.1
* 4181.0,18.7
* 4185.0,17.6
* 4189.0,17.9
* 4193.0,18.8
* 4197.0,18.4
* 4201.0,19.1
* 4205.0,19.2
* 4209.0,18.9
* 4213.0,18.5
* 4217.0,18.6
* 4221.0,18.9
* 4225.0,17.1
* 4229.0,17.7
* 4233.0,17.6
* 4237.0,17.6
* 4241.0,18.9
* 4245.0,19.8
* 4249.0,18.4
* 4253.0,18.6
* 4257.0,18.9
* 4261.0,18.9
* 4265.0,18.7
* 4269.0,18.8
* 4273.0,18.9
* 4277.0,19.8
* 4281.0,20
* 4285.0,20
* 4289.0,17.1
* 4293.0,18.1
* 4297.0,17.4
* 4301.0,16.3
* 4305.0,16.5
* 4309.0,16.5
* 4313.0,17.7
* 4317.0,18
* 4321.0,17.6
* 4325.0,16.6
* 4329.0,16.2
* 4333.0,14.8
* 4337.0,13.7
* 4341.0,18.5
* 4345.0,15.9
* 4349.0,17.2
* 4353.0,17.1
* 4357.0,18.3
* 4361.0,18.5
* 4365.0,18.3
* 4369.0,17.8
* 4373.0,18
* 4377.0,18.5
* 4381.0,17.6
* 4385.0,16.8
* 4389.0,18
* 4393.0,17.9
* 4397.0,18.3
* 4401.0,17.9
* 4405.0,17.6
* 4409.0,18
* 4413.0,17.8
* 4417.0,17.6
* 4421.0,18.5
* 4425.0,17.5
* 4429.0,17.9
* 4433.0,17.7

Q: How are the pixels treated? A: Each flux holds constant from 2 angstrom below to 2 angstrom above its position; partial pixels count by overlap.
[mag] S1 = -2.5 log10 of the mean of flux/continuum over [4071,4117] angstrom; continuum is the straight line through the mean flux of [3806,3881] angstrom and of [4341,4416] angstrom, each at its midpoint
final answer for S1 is 0.06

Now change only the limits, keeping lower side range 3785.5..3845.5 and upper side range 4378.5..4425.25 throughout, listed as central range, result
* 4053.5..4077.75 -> -0.20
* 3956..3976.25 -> 0.21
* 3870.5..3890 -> -0.08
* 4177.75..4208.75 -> -0.11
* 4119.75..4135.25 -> -0.12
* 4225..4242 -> -0.06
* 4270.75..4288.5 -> -0.14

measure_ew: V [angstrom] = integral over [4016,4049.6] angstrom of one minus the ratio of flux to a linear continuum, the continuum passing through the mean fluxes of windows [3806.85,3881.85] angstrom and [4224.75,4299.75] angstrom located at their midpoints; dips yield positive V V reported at -3.93 angstrom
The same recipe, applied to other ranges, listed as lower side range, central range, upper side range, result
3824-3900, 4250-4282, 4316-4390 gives -3.86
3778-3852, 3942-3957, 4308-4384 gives -2.40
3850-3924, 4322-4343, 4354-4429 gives 2.14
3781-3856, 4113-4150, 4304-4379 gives -4.32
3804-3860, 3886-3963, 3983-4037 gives 4.02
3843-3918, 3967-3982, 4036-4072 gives 4.55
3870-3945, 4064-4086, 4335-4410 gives -2.18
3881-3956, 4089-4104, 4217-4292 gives 2.53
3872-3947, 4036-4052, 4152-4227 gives -2.04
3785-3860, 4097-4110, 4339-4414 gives 2.10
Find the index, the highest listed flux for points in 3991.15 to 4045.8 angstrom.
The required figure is 21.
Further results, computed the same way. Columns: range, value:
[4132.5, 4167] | 19.8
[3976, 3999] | 19.6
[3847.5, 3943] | 20.3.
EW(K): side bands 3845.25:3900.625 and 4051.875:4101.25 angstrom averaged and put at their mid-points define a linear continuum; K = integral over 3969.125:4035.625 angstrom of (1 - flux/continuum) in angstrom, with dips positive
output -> -2.1 angstrom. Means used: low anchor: 17.1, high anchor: 17.8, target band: 18.1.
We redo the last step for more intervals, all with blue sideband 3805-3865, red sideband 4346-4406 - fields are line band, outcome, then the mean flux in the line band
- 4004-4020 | -3.0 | 19.7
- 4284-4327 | 0.5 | 17.4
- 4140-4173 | -3.2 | 18.8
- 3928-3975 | 4.2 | 15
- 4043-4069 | -4.1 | 19.4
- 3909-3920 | -1.4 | 18.5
